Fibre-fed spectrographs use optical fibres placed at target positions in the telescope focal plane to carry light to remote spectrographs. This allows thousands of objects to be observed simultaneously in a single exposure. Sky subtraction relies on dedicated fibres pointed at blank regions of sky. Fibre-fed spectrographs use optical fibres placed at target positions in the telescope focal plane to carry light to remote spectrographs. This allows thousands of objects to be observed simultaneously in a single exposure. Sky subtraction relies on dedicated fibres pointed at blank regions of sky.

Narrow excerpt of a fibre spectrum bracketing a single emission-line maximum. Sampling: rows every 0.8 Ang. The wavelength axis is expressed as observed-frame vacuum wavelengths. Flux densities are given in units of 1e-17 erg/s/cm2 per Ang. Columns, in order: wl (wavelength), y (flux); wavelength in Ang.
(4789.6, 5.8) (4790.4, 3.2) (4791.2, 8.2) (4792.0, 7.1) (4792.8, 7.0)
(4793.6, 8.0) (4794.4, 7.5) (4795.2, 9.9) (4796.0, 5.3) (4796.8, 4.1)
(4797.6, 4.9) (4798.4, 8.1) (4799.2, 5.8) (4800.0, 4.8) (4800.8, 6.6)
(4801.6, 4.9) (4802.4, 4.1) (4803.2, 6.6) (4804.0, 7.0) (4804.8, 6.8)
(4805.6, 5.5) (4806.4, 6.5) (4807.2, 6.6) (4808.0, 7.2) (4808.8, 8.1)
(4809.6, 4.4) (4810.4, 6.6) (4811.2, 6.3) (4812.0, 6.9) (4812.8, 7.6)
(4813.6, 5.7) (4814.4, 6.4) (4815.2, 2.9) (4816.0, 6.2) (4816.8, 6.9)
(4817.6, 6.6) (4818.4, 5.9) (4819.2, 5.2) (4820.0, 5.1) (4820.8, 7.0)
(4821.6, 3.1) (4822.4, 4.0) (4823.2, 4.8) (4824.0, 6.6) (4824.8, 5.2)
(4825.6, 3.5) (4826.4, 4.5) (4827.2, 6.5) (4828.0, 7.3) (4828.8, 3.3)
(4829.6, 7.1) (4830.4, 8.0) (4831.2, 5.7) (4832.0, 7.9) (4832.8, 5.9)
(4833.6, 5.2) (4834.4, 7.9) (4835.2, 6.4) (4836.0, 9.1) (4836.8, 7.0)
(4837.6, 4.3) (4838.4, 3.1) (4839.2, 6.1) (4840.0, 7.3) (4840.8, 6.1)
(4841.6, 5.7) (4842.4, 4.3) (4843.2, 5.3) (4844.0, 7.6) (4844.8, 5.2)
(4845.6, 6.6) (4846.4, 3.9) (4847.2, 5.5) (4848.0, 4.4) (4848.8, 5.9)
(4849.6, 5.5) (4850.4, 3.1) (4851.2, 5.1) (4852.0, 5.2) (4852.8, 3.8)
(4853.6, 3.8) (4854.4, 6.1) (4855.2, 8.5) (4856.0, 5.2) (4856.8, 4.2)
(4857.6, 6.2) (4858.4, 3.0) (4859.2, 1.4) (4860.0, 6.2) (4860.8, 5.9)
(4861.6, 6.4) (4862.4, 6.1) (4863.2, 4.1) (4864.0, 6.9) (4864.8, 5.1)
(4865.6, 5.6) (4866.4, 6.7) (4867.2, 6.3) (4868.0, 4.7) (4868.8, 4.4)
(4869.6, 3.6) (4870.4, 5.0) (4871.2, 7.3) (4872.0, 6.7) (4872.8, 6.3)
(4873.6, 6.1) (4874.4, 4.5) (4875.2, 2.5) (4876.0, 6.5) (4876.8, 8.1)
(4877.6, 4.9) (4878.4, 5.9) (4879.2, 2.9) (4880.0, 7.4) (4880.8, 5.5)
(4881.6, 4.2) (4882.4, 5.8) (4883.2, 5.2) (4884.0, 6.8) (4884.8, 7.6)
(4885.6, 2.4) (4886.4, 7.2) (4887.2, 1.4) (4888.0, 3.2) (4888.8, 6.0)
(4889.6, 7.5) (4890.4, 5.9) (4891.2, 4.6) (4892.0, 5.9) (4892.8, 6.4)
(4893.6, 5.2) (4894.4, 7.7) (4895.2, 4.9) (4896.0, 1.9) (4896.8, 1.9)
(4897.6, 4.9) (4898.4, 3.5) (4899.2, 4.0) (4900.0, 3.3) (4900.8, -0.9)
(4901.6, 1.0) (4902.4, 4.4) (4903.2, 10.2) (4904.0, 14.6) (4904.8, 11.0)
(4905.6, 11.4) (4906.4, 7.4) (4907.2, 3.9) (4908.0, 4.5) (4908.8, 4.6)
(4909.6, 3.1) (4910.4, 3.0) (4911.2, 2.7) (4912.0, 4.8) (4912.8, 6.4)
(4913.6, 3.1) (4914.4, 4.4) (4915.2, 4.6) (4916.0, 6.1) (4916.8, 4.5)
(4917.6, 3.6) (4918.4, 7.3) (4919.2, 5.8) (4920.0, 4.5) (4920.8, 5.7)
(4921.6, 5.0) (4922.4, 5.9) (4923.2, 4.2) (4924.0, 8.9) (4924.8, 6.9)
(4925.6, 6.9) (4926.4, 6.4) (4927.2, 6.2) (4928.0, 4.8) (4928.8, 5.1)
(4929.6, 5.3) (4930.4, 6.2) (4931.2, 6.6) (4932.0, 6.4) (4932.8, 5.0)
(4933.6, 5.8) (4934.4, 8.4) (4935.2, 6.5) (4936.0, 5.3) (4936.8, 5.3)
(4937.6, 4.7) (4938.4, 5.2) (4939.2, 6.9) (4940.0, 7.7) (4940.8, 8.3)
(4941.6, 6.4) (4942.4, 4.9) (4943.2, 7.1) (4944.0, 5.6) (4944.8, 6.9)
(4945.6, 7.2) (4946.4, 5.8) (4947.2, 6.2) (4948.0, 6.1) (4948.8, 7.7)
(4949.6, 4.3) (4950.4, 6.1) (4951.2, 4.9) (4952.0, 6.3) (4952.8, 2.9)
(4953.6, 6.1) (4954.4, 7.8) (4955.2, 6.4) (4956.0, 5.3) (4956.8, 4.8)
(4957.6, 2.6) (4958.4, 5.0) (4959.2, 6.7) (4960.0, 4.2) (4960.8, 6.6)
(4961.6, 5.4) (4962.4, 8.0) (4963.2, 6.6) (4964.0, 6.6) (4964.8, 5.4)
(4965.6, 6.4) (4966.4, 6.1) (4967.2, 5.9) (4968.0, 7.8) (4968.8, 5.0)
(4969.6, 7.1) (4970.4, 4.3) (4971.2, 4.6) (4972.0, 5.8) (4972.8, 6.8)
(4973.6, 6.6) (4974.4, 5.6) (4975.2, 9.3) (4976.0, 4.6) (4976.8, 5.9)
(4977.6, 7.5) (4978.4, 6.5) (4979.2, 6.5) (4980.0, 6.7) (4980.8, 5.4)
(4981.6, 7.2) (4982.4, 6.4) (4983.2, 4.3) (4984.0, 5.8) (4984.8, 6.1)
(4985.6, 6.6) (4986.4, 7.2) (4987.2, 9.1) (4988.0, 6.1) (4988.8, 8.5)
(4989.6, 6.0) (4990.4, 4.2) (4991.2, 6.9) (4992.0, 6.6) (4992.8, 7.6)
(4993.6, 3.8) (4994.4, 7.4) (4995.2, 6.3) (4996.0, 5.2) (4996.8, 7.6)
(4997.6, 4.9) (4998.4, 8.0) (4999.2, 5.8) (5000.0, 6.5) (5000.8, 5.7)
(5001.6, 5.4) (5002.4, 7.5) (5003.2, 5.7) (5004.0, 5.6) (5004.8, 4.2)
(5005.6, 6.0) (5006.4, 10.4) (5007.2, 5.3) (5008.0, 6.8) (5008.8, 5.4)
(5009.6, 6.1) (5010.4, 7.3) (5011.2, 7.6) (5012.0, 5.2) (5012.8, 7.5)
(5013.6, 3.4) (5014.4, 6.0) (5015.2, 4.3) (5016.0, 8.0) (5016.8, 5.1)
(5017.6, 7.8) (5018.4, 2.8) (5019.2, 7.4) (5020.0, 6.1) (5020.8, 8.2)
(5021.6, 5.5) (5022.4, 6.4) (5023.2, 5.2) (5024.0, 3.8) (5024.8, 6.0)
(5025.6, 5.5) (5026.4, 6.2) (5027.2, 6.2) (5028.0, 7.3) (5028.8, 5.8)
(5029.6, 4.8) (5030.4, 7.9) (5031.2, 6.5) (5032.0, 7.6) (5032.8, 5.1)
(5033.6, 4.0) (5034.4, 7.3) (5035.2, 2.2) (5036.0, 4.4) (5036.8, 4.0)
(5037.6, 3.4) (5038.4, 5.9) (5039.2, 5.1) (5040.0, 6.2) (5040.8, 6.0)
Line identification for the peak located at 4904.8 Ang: H-gamma 4340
